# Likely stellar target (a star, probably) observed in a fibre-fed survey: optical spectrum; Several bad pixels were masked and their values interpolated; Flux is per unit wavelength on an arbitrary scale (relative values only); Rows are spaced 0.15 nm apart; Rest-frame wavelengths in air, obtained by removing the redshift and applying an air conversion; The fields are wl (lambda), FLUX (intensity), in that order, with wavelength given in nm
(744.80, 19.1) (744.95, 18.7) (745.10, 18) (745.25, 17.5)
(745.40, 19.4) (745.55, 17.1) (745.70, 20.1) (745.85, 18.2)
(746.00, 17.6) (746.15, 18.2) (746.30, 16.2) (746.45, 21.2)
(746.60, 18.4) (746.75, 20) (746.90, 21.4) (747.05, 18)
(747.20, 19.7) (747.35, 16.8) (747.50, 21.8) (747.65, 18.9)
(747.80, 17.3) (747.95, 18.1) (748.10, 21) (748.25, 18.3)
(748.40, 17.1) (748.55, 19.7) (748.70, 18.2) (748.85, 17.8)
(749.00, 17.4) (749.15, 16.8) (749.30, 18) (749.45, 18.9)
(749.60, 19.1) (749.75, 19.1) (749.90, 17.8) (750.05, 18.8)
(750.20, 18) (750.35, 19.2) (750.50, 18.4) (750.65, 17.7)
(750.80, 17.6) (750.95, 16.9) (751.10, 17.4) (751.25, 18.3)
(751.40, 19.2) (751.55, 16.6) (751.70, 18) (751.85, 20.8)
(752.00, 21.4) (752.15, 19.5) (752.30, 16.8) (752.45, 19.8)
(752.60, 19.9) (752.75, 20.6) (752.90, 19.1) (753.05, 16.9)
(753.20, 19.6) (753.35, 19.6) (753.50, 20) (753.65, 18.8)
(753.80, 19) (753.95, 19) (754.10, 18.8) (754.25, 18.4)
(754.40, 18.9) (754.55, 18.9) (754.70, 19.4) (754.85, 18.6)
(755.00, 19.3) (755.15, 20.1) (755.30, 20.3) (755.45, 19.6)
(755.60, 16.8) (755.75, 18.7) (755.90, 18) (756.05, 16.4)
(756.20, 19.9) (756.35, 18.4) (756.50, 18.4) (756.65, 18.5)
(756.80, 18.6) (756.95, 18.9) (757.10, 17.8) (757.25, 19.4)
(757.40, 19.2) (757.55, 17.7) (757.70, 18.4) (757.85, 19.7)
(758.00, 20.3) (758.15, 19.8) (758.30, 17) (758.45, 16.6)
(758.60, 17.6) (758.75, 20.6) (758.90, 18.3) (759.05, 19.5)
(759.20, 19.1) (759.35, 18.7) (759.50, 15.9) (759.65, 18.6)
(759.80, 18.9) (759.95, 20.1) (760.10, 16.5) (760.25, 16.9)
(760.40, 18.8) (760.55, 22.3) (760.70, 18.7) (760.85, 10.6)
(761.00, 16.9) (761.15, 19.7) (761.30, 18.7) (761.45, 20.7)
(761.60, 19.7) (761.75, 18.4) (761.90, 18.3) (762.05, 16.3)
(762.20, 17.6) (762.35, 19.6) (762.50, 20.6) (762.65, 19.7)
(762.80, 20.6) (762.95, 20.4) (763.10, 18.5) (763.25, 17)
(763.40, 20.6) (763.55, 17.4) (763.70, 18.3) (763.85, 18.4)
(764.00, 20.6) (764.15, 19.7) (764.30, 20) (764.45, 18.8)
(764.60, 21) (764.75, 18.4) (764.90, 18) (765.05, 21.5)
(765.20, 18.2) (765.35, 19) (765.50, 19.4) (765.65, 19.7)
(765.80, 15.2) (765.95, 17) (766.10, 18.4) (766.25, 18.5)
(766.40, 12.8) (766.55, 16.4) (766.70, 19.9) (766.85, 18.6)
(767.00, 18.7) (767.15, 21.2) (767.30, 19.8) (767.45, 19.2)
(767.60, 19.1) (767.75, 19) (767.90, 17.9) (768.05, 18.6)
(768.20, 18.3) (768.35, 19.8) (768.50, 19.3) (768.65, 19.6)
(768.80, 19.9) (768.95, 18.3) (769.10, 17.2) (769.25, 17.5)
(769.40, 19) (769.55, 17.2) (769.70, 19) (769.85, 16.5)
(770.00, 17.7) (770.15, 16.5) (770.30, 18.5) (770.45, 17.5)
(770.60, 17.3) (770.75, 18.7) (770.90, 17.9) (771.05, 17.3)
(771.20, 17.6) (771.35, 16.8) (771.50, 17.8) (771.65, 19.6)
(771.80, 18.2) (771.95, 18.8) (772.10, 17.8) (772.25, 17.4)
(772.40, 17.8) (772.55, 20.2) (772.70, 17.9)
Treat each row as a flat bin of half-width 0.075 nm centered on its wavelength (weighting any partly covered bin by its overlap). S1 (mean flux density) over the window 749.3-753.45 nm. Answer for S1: 18.7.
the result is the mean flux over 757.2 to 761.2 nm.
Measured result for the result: 18.3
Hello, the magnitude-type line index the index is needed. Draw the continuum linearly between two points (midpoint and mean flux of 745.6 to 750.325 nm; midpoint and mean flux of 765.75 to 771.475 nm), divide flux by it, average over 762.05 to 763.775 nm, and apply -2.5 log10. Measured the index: -0.04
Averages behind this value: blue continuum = 18.6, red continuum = 18.1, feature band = 19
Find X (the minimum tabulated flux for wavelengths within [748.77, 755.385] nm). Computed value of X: 16.6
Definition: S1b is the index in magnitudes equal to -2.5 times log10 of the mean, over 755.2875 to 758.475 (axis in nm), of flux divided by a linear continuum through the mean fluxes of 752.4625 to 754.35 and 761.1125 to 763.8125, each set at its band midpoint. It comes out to 0.031 mag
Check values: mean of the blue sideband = 19.2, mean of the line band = 18.6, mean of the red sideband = 19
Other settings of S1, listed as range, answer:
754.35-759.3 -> 18.7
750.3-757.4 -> 18.8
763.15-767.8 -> 18.7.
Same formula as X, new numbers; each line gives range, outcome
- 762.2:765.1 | 17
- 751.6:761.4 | 10.6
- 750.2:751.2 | 16.9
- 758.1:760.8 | 15.9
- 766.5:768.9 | 16.4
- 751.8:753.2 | 16.8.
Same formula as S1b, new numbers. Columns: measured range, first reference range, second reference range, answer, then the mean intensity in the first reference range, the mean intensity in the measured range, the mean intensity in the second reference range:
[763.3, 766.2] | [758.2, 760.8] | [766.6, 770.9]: -0.02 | 18.4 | 18.9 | 18.5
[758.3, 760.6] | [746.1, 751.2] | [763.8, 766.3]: 0.02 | 18.5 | 18.5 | 18.9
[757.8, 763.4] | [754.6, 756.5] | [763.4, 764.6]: 0.03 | 18.8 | 18.6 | 19.2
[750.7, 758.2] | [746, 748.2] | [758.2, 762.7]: -0.01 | 19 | 18.8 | 18.4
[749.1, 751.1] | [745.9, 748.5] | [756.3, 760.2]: 0.03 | 18.8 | 18.2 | 18.5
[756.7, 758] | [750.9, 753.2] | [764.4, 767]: -0.01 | 18.8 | 18.8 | 18.3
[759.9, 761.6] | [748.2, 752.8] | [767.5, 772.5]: 0.01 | 18.5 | 18.2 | 18.2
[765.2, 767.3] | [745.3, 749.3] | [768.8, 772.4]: -0.01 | 18.6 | 18.1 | 17.9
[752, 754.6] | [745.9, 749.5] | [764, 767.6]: -0.03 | 18.6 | 19.1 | 18.7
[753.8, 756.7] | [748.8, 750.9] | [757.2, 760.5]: -0.02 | 18.2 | 18.8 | 18.5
